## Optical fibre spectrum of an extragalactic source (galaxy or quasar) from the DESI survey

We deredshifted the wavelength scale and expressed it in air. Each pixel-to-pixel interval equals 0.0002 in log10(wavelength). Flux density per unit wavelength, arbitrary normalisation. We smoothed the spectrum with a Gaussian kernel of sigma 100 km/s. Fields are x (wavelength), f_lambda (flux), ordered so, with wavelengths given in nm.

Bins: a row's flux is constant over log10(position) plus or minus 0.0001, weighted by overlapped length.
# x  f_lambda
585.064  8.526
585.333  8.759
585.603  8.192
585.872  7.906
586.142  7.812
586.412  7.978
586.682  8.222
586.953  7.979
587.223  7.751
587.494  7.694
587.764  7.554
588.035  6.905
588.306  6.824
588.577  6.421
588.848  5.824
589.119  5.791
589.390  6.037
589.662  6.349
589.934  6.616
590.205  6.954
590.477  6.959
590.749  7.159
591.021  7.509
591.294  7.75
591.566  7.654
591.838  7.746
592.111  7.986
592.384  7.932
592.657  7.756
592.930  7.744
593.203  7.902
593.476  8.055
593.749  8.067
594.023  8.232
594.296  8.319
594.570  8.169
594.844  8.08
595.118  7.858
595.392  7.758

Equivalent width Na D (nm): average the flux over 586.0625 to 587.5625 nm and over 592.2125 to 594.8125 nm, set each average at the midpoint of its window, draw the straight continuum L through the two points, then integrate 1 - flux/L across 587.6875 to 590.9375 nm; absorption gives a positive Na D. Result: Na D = 0.55 nm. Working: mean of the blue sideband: 7.91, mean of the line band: 6.61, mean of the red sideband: 8.02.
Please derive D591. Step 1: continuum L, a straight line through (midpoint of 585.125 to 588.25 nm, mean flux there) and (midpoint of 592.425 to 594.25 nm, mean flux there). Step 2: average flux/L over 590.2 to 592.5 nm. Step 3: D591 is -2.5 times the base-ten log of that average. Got 0.06 mag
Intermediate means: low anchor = 7.87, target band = 7.54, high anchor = 7.98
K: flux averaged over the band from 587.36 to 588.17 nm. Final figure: 7.39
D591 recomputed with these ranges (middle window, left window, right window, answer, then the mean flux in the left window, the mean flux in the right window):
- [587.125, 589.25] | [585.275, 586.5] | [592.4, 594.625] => 0.182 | 8.1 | 8.02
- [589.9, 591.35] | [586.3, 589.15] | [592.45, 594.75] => 0.067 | 7.22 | 8.03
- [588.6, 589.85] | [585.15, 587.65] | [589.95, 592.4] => 0.258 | 8.04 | 7.45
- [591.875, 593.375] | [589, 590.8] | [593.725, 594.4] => -0.031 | 6.53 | 8.23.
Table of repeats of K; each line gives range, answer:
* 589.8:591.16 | 7.04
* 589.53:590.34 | 6.64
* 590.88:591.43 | 7.62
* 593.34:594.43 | 8.17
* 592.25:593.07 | 7.81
